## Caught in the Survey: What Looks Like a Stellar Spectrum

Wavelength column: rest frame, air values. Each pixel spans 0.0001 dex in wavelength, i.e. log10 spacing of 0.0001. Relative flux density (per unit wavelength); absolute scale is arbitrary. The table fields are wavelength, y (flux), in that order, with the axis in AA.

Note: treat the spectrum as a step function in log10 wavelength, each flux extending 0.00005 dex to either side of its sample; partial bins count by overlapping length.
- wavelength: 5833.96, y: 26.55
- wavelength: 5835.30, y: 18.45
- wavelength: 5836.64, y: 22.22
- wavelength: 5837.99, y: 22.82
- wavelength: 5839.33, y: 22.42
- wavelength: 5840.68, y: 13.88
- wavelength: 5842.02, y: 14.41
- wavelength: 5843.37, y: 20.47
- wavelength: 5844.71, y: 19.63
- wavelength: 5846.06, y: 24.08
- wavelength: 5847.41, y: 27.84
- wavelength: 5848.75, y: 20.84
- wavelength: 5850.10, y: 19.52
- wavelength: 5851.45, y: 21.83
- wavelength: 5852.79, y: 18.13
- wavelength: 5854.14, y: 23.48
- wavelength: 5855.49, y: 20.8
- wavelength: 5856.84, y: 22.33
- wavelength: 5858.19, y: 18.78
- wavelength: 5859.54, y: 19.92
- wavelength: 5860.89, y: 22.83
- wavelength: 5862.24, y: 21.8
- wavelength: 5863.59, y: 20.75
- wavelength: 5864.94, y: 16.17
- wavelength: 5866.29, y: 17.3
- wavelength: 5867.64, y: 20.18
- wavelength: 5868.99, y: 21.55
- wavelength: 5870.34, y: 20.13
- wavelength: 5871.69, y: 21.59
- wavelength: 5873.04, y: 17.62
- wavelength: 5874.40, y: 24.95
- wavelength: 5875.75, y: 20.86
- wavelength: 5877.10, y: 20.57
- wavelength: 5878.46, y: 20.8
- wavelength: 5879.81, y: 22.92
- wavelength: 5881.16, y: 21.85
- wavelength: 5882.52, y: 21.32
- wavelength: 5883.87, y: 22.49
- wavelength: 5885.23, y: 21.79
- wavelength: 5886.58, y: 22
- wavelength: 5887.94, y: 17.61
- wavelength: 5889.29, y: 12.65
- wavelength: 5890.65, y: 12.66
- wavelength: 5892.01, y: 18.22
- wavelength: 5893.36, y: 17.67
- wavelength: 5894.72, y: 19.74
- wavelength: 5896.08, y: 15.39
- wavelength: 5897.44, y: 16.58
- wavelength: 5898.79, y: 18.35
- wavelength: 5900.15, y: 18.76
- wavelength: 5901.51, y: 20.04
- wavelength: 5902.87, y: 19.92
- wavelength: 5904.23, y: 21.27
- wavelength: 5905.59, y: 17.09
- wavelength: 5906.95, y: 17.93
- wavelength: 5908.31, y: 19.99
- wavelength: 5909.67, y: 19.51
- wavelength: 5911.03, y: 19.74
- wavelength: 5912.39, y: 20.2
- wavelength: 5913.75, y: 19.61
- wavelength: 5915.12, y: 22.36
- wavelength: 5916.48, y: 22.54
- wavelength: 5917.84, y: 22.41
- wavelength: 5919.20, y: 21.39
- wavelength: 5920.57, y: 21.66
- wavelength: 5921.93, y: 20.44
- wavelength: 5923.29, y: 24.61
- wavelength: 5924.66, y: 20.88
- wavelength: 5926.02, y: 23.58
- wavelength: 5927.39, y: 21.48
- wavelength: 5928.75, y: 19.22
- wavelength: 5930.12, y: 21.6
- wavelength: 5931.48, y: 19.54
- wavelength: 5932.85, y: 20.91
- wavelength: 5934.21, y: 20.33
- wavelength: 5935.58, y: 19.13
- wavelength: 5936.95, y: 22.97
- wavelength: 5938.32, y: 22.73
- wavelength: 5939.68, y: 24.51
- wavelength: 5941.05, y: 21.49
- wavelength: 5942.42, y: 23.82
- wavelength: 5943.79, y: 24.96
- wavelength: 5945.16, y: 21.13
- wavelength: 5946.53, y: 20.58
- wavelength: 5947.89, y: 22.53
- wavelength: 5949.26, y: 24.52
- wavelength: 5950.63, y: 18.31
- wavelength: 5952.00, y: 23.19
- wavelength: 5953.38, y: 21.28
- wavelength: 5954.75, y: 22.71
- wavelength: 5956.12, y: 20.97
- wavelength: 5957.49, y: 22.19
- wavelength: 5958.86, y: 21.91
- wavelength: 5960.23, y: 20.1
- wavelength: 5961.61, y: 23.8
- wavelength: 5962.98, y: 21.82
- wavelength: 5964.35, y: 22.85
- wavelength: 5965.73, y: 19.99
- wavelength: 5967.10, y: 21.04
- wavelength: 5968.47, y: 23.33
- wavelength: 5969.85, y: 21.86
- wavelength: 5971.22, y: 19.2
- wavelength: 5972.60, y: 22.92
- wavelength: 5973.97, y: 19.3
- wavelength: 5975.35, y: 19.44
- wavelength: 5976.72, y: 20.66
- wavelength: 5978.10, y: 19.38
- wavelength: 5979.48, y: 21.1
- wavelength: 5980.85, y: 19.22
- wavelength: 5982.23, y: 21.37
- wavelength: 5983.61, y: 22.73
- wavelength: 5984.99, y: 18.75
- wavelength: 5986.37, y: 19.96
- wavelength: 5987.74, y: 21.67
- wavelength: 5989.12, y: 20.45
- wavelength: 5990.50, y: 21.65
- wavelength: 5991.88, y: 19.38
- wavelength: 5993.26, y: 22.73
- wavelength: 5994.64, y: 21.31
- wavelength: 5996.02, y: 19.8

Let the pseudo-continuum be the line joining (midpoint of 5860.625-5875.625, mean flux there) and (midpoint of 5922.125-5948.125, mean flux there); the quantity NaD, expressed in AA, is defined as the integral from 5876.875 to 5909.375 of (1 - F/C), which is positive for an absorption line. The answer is 2.9 AA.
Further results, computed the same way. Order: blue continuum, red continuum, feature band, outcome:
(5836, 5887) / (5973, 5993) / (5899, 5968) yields -2.3 AA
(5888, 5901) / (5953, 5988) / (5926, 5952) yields -3.3 AA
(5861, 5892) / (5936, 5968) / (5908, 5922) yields 0.1 AA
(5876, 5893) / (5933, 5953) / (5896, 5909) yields 1.1 AA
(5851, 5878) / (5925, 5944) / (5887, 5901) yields 2.8 AA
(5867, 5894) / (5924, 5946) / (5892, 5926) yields 1.6 AA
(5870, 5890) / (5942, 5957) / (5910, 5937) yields 0.5 AA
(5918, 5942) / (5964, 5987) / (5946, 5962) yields -0.5 AA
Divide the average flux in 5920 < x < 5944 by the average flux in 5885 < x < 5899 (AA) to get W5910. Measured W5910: 1.3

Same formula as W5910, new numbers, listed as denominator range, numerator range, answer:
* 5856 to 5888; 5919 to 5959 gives 1.05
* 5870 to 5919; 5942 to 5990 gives 1.09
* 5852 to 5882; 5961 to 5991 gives 1.01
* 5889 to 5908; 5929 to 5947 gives 1.23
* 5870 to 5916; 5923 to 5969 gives 1.12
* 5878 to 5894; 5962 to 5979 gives 1.09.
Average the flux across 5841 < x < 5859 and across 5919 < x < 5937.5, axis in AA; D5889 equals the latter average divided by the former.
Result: 1.0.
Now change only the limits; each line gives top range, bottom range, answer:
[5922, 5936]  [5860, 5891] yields 1.05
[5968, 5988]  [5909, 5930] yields 0.97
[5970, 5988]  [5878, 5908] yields 1.08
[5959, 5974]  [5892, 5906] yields 1.17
